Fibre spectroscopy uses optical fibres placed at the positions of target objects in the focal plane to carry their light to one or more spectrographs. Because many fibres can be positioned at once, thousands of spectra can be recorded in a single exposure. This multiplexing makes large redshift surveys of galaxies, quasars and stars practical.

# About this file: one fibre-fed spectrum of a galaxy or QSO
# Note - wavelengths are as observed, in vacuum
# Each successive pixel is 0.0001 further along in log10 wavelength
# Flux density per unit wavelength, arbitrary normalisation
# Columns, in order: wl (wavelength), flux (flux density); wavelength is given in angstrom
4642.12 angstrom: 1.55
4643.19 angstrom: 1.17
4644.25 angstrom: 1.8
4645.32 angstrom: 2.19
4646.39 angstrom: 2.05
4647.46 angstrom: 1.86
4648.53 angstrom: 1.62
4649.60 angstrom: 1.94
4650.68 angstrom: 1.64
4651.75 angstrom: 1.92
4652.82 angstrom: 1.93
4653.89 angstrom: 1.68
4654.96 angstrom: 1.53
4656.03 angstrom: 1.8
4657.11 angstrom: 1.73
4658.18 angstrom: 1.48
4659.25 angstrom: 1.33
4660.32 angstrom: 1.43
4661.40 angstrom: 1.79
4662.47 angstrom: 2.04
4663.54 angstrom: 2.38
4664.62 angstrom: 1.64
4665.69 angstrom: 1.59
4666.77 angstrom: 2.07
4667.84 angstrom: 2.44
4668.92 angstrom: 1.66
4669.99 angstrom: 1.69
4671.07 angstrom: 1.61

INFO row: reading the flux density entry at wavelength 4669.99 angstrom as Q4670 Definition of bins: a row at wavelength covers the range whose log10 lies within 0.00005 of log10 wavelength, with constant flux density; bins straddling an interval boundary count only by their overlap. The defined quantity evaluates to 1.69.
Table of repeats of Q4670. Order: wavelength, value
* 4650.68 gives 1.64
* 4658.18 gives 1.48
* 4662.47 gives 2.04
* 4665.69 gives 1.59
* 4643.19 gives 1.17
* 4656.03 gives 1.8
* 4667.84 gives 2.44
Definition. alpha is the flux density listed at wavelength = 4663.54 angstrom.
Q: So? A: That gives 2.38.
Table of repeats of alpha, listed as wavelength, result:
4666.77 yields 2.07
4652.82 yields 1.93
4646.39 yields 2.05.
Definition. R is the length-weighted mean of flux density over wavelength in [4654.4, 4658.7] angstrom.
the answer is 1.64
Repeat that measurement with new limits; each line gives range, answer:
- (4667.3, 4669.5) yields 2.05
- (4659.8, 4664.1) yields 1.91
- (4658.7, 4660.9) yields 1.39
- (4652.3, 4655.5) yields 1.72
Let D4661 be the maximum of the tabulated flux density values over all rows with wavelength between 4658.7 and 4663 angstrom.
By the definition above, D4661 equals 2.04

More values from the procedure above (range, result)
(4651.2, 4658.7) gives 1.93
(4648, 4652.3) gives 1.94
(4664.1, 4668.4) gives 2.44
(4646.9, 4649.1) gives 1.86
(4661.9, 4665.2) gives 2.38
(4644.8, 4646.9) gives 2.19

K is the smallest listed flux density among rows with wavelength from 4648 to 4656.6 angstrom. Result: 1.53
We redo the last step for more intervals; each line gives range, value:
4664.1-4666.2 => 1.59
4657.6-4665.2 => 1.33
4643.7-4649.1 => 1.62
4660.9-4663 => 1.79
